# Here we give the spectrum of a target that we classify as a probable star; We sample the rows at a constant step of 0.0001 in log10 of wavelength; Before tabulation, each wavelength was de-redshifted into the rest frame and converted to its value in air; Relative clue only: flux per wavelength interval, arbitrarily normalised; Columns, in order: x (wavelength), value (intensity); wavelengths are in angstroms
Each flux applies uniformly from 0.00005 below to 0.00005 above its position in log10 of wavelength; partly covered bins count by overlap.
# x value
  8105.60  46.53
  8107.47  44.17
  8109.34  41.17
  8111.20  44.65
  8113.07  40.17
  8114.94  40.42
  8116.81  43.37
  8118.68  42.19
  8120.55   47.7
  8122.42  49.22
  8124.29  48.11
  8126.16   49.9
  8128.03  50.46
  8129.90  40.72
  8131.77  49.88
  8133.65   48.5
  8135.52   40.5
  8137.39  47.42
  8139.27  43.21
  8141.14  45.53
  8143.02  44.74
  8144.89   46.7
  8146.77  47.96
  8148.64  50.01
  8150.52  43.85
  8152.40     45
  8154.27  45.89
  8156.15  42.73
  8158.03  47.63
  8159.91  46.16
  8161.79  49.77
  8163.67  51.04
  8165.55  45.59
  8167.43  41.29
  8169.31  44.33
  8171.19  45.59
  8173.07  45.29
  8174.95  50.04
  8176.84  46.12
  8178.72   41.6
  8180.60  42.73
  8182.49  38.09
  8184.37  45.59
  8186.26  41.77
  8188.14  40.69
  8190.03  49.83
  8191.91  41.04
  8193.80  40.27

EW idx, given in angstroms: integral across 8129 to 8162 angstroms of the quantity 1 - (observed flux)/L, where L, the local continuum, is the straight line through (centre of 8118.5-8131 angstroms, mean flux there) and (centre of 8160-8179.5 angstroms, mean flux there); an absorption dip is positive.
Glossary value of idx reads 0.6 angstroms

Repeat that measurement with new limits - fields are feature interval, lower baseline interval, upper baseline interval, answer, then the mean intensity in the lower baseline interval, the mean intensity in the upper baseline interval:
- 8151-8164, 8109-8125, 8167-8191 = -0.72 angstroms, 44.2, 44.1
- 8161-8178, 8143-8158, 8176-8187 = -0.97 angstroms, 46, 42.6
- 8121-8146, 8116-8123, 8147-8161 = -0.47 angstroms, 45.5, 46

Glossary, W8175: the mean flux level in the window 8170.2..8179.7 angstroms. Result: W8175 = 45.7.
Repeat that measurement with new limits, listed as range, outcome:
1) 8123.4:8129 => 49.5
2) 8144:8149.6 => 48.2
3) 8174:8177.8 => 48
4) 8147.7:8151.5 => 46.9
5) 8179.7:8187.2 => 42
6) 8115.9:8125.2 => 46.1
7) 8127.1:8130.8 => 45.7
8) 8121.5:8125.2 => 48.7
